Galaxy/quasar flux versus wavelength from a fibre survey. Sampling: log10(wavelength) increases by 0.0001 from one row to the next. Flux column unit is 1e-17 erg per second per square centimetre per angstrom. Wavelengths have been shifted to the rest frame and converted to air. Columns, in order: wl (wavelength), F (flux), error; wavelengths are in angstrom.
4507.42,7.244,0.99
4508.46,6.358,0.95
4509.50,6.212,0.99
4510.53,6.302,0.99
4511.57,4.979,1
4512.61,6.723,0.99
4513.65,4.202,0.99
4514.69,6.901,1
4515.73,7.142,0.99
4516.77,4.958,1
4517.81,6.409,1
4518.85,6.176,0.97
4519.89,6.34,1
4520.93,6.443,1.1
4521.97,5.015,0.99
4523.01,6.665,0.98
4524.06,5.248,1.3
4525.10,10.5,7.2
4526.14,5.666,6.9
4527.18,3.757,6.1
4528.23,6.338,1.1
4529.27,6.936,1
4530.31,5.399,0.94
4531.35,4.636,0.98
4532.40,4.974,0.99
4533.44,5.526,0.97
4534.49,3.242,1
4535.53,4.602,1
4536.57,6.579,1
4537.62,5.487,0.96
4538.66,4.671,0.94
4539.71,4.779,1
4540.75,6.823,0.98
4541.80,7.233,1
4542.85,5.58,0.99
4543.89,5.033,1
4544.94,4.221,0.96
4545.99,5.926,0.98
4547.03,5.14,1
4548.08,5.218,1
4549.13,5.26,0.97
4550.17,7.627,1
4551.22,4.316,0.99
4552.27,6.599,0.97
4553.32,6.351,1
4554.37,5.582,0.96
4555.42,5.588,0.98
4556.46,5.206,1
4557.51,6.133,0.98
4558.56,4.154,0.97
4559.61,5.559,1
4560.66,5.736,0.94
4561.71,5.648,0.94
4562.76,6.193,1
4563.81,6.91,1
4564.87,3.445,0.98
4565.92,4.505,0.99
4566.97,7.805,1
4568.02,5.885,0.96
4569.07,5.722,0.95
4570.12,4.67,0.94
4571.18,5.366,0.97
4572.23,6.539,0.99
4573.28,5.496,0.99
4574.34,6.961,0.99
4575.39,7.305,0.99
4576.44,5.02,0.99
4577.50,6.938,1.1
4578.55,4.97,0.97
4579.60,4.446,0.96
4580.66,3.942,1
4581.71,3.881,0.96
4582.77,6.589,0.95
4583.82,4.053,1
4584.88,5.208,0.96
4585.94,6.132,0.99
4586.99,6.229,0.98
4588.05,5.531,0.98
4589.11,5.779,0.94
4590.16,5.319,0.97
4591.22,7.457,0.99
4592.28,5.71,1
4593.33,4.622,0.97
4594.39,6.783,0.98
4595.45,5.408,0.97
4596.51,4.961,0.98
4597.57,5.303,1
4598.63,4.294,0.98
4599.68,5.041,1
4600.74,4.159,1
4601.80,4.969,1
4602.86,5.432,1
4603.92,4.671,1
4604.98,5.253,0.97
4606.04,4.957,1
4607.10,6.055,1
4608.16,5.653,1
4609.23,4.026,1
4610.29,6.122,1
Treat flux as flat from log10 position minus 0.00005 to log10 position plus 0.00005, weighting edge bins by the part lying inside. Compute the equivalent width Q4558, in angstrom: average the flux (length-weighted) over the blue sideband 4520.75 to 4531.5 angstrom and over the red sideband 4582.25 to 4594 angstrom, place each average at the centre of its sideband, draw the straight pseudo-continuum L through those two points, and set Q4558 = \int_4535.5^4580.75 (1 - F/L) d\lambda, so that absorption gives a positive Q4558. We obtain 1.90 angstrom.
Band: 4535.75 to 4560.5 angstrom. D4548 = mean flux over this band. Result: 5.6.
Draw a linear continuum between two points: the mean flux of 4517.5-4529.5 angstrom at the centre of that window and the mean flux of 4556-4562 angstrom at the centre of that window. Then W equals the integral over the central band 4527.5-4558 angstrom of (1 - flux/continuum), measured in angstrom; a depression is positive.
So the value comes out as 1.3 angstrom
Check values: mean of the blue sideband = 6.27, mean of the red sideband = 5.4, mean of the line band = 5.54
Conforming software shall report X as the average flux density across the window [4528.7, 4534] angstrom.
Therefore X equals 5.49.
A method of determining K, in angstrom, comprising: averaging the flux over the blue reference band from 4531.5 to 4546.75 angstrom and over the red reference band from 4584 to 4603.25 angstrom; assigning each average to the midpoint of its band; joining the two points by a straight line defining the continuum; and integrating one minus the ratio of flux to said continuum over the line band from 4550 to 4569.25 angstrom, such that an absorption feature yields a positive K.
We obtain -1.2 angstrom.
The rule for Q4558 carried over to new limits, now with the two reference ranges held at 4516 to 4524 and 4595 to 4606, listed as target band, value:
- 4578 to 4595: -1.0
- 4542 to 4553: 0.1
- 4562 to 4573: -0.7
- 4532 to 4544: 0.7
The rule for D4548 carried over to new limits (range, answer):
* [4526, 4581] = 5.55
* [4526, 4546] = 5.35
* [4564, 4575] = 5.7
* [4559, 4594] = 5.62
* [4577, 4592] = 5.46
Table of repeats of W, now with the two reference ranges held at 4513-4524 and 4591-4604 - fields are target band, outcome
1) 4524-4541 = 0.8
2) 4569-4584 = -0.1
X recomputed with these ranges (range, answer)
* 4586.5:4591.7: 6.05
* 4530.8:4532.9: 4.8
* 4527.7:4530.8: 6.23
